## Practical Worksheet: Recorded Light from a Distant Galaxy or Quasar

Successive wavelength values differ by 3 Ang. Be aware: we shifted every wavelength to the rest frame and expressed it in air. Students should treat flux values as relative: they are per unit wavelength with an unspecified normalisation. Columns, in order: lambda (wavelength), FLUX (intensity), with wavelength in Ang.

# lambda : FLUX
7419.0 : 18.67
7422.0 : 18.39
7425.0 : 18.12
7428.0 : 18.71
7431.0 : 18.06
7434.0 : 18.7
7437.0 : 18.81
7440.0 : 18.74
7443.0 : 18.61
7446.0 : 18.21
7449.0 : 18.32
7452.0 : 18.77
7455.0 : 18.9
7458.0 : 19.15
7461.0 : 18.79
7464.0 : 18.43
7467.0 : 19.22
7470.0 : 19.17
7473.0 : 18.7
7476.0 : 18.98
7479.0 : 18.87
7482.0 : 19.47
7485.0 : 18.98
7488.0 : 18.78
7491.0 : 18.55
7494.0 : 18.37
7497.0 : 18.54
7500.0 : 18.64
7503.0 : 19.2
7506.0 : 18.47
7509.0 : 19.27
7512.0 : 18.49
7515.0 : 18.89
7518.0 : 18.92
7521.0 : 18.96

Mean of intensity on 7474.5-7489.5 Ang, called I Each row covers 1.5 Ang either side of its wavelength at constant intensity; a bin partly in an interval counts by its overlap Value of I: 19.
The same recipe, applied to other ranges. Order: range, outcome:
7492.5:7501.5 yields 18.5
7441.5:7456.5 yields 18.6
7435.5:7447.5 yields 18.6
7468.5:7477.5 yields 19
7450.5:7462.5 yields 18.9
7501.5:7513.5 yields 18.9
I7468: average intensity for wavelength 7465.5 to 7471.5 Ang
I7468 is 19.2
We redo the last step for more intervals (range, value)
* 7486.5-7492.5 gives 18.7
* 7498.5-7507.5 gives 18.8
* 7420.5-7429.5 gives 18.4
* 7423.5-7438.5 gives 18.5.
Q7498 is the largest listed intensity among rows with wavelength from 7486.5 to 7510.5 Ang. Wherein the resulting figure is 19.27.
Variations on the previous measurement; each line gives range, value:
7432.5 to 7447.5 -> 18.81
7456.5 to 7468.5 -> 19.22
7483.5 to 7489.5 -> 18.98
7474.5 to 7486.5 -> 19.47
